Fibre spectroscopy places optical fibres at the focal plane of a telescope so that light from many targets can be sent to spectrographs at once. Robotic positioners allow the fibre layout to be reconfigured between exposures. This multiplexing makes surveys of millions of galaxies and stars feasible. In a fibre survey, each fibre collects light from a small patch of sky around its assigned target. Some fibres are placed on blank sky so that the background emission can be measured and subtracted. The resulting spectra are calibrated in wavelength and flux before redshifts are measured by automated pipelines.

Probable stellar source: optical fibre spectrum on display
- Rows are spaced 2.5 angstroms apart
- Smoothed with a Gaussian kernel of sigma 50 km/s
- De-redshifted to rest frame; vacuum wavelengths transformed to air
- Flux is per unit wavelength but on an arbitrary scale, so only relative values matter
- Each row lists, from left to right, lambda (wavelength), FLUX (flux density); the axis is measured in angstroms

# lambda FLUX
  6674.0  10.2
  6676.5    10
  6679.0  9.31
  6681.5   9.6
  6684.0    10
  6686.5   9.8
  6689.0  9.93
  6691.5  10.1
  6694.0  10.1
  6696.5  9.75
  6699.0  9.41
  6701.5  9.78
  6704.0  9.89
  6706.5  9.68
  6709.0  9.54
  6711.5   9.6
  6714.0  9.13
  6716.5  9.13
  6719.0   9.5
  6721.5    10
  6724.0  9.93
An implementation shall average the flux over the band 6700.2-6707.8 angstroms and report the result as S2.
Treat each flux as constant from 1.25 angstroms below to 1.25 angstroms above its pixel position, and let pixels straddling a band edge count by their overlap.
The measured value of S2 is 9.78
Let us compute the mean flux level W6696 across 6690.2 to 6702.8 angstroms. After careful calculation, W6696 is 9.83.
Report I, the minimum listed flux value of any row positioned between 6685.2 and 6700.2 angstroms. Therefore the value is 9.41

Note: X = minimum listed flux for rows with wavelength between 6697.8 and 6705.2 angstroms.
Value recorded 9.41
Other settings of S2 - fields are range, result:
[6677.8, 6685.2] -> 9.64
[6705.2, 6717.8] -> 9.42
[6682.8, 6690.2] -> 9.91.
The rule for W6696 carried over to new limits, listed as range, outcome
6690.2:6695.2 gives 10.1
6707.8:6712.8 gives 9.57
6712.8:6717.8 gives 9.13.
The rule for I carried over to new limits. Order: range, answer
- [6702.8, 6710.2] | 9.54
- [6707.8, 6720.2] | 9.13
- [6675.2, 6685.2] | 9.31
